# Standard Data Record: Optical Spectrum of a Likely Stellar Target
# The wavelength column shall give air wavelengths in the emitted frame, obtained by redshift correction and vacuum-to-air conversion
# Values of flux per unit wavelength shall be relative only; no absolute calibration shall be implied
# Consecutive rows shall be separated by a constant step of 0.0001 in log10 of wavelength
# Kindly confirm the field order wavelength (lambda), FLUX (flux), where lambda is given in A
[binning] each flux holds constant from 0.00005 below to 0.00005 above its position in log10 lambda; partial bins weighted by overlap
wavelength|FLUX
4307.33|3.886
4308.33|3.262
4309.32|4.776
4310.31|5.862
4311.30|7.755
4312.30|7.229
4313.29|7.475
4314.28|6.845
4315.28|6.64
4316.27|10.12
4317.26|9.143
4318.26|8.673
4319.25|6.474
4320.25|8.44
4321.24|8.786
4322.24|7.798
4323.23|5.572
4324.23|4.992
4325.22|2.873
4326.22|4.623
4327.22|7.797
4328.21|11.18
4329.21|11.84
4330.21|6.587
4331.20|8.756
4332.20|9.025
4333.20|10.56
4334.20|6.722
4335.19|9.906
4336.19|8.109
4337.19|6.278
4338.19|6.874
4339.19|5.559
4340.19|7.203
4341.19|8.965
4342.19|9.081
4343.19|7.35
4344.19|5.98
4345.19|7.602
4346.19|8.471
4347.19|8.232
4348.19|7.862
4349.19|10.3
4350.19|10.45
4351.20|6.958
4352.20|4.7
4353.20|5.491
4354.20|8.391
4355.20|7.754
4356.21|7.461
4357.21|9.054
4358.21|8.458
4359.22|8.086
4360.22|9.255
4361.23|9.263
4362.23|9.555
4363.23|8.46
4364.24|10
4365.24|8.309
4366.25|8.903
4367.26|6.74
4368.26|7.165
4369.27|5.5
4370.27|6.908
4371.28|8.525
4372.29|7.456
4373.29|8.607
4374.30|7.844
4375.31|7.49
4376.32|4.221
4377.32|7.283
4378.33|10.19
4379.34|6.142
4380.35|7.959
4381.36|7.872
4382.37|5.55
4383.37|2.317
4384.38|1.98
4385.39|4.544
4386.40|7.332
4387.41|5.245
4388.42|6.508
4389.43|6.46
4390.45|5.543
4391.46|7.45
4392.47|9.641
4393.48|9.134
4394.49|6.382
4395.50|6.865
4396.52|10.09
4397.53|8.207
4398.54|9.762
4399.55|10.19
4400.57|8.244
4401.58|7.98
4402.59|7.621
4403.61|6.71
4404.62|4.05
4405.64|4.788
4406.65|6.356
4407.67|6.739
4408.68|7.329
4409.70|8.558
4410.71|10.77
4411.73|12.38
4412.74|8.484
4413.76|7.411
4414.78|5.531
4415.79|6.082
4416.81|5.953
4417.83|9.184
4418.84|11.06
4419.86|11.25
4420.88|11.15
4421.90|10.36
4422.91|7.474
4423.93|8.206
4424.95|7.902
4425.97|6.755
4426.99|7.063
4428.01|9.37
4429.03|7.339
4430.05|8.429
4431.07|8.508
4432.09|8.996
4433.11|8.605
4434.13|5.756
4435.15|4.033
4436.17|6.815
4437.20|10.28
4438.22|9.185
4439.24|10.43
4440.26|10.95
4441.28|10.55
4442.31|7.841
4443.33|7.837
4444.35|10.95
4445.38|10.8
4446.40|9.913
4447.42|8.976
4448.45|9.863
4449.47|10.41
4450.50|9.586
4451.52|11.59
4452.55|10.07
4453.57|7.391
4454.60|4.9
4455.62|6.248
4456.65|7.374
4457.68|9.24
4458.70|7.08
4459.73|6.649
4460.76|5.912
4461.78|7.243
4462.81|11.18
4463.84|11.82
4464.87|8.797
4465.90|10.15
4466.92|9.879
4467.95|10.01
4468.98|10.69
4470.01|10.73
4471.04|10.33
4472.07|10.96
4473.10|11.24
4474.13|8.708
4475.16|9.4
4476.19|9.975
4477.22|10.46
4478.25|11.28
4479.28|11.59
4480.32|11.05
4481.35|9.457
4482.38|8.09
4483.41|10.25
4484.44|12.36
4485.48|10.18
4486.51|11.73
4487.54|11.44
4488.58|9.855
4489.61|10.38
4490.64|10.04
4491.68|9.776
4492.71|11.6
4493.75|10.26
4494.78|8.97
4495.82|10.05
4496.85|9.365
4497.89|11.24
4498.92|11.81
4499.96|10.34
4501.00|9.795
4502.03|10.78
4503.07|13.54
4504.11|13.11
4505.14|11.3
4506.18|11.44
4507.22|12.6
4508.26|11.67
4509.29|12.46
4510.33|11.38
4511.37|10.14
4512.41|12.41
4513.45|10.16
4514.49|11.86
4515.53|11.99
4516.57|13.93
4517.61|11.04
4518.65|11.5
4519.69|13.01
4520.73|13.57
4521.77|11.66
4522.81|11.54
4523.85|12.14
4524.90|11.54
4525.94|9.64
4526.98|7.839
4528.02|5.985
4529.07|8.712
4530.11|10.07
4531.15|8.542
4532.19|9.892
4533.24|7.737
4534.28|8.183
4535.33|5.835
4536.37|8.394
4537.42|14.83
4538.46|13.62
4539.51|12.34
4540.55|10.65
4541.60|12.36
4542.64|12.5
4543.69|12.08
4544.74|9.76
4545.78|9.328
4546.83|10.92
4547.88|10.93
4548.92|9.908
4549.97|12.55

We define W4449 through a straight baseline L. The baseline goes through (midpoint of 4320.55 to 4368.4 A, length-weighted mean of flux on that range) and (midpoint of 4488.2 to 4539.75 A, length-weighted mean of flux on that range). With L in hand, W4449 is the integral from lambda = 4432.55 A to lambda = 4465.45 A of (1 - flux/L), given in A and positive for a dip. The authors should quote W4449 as 3.3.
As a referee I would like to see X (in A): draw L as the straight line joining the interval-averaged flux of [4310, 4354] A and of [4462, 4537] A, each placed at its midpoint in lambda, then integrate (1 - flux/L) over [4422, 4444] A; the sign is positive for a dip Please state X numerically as 2.69 A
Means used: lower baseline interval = 7.68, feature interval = 8.27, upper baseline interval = 10.6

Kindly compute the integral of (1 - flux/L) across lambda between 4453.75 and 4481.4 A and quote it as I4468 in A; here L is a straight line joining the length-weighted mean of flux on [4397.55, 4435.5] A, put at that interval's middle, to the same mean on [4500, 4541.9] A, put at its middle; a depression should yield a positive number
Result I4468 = 0.5 A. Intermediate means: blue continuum 8.03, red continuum 11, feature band 9.32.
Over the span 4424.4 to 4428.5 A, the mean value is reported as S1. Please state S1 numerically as 7.76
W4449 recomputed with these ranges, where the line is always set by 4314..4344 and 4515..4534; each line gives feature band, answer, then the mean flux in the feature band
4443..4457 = 0.66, 9.03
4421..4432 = 1.04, 8.28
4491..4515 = -2.08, 11.1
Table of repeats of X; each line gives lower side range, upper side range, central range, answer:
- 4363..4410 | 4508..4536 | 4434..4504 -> -3.8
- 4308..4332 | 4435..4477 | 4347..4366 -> -1.3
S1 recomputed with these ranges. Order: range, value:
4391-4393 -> 8.59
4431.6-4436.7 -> 6.83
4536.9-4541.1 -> 12.9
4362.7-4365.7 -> 8.95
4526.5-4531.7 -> 8.25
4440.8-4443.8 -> 8.72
